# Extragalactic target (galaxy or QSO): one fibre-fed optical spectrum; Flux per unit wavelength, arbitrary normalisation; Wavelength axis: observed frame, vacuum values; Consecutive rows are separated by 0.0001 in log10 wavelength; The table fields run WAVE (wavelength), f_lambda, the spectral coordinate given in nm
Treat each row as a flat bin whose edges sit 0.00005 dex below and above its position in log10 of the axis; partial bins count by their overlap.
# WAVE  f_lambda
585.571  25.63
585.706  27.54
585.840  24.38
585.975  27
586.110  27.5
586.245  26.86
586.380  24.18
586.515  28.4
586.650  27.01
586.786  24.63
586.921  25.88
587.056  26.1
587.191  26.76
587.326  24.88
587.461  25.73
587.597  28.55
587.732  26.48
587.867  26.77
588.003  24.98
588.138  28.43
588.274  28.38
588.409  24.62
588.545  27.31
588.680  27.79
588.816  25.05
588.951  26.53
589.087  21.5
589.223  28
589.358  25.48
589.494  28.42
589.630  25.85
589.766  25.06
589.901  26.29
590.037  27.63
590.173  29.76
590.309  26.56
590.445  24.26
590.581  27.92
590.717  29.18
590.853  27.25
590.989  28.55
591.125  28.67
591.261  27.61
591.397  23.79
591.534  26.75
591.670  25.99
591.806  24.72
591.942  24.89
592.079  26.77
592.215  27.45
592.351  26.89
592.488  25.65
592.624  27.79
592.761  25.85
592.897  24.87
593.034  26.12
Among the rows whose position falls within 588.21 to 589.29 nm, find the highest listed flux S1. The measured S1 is 28.38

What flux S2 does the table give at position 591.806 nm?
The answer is 24.72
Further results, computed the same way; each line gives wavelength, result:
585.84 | 24.38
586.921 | 25.88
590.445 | 24.26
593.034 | 26.12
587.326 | 24.88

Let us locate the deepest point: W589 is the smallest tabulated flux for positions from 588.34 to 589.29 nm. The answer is 21.5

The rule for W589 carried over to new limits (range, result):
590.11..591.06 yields 24.26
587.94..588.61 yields 24.62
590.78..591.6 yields 23.79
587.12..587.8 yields 24.88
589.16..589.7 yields 25.48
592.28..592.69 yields 25.65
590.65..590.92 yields 27.25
